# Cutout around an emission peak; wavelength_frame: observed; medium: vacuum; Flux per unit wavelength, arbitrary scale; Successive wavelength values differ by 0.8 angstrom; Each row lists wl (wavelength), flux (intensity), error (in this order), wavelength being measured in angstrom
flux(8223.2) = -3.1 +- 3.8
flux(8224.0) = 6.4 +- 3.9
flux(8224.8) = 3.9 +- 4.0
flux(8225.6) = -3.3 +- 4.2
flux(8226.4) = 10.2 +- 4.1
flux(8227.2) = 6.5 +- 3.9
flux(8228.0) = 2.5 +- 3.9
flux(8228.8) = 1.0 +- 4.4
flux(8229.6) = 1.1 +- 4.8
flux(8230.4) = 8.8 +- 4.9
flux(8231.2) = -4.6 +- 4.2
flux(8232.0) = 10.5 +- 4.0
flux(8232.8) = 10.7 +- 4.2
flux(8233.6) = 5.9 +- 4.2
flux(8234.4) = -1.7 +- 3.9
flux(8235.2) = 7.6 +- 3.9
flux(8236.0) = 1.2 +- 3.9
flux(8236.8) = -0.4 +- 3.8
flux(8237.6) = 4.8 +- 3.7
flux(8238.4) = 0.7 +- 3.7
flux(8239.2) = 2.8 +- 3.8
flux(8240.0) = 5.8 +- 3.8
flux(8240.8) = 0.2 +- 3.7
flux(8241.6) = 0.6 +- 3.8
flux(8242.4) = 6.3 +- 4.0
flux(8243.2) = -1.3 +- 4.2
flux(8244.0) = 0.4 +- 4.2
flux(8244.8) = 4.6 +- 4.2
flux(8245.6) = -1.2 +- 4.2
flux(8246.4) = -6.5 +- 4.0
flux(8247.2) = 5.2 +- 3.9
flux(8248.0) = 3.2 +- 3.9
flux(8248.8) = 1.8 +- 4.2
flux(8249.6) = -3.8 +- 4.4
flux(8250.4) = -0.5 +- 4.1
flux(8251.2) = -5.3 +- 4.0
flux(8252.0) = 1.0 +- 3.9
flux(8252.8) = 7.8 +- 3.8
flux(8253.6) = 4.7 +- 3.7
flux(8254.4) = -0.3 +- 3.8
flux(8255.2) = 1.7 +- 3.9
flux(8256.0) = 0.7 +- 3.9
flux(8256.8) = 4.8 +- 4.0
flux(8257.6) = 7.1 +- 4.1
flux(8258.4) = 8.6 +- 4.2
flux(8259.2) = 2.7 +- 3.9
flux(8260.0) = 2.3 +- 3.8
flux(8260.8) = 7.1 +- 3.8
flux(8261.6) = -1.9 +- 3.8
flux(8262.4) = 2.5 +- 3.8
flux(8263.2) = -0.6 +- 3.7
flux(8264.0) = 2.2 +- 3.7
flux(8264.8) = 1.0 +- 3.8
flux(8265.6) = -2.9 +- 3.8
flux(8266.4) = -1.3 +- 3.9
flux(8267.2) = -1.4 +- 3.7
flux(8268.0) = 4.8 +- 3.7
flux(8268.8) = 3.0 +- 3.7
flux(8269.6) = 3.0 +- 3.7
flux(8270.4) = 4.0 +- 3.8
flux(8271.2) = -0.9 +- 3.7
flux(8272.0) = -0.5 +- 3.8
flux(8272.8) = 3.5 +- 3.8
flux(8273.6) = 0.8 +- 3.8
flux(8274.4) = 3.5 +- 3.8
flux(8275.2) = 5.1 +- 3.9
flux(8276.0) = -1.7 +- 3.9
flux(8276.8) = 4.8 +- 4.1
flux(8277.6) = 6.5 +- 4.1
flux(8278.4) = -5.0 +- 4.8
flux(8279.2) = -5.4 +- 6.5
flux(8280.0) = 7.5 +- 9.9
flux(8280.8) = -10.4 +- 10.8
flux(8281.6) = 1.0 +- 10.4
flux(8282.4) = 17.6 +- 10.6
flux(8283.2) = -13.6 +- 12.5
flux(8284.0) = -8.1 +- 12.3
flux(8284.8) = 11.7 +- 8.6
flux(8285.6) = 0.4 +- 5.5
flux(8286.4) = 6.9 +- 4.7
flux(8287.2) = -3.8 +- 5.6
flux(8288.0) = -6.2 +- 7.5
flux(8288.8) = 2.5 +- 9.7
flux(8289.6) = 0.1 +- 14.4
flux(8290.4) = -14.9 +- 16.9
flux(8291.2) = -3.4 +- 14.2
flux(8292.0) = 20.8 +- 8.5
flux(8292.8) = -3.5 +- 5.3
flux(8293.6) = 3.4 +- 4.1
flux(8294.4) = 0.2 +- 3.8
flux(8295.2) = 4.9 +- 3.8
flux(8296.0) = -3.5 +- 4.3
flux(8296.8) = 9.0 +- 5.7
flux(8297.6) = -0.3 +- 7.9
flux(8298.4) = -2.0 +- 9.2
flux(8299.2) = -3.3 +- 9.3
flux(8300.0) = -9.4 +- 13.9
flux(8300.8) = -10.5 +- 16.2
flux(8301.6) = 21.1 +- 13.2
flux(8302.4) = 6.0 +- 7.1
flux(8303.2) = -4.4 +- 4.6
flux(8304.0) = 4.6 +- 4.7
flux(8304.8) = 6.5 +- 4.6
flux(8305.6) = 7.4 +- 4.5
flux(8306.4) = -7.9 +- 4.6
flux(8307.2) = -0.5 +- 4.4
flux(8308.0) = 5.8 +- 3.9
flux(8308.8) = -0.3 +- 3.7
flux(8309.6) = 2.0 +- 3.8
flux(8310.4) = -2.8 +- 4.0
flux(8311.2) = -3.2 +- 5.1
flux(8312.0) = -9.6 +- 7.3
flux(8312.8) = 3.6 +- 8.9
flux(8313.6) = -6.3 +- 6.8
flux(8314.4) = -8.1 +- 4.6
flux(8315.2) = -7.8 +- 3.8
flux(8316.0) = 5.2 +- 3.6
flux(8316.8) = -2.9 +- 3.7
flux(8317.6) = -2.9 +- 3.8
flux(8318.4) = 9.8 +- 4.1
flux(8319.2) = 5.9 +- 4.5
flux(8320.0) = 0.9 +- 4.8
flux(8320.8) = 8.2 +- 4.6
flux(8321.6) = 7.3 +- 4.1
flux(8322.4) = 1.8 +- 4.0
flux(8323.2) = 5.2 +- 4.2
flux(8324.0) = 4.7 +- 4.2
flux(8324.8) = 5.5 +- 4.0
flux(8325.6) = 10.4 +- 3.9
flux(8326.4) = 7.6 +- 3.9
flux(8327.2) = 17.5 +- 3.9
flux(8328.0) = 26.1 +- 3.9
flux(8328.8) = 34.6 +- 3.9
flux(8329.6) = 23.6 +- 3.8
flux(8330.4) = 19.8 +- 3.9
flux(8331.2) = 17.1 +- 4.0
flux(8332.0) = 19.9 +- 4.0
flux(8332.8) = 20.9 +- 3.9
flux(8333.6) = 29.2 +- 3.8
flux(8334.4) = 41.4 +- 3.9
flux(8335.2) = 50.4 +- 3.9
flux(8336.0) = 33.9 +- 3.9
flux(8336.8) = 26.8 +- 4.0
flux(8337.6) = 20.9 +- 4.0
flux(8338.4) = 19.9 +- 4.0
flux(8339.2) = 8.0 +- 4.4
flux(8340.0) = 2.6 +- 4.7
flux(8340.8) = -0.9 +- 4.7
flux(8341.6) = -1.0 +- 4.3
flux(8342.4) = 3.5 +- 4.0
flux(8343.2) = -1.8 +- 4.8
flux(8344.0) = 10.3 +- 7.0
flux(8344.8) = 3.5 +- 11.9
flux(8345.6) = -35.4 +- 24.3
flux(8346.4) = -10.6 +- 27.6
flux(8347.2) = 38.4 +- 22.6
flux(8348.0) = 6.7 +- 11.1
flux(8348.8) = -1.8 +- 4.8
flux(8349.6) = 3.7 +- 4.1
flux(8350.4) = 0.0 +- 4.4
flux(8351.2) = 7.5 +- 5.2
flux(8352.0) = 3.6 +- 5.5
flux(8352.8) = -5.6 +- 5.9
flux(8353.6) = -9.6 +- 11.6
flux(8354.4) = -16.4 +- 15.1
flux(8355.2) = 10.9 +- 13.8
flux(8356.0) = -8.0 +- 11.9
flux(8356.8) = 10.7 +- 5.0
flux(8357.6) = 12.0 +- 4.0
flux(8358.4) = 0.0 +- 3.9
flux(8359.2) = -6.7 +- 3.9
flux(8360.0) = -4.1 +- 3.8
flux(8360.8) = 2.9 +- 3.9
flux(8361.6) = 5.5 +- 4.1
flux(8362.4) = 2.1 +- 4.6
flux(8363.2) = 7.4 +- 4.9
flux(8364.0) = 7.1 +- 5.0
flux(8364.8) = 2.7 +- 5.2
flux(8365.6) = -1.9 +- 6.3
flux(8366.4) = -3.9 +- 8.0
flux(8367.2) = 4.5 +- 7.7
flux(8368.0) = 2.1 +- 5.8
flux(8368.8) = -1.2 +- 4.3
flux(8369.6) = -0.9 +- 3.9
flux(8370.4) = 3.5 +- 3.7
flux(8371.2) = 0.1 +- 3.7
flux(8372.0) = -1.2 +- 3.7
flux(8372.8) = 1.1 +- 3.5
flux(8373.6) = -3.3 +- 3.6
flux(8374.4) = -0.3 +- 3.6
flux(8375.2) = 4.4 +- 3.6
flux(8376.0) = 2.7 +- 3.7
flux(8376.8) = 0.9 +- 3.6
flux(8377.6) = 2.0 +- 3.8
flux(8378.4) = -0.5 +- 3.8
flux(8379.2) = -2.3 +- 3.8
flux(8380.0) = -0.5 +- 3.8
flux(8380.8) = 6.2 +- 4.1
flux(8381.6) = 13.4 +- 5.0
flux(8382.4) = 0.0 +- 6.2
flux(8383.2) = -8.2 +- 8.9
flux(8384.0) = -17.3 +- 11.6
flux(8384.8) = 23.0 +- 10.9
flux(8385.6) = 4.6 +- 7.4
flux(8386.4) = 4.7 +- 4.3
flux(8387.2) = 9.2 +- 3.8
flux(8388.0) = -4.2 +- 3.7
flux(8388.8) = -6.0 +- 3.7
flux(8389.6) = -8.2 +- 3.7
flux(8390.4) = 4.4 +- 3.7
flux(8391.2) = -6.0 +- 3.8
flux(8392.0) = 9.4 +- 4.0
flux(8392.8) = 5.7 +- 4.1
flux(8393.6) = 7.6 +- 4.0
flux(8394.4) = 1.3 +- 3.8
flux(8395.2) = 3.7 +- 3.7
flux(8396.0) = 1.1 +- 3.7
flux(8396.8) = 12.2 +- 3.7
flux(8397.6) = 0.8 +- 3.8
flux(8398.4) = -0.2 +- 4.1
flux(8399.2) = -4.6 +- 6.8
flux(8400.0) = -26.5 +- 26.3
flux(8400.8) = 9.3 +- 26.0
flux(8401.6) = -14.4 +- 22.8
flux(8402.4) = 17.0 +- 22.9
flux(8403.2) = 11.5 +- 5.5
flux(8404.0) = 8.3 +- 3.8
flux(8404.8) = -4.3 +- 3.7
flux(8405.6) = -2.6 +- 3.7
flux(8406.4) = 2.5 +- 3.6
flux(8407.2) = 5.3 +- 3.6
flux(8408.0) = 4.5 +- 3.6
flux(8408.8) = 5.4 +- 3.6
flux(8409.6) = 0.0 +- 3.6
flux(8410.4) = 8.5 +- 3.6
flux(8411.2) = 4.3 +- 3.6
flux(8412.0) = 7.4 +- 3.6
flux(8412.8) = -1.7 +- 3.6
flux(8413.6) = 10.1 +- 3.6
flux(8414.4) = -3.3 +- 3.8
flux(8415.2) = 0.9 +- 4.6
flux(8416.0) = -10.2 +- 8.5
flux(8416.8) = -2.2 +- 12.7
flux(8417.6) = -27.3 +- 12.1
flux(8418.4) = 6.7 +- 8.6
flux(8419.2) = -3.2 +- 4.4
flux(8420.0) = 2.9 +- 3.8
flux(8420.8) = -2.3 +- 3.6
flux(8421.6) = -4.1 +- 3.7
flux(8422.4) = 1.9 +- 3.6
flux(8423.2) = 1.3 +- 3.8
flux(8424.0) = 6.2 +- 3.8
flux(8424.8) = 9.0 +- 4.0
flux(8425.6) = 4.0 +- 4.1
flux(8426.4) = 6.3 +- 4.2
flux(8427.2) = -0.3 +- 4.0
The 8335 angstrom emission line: [O II]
